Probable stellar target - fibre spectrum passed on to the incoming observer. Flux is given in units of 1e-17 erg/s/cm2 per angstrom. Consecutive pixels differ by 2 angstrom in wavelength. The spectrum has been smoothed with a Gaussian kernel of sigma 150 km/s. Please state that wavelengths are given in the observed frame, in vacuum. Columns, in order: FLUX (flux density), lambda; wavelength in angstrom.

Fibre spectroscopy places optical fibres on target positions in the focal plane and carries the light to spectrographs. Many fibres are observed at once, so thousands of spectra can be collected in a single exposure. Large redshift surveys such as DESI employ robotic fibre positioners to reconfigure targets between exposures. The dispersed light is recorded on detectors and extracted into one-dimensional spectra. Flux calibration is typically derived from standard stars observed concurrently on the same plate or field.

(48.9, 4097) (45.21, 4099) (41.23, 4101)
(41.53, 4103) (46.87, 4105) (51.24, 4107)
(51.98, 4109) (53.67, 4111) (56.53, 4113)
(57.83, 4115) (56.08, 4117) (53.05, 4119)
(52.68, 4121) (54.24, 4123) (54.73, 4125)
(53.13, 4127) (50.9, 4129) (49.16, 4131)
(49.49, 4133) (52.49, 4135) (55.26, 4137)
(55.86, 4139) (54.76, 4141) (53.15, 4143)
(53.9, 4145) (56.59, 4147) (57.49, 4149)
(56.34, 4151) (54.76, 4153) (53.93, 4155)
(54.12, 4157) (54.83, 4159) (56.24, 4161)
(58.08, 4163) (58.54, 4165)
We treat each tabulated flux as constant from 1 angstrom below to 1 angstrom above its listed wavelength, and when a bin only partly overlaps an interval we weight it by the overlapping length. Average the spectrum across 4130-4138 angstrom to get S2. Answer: 51.6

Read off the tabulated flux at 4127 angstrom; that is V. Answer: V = 53.13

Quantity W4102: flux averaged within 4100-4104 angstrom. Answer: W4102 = 41.4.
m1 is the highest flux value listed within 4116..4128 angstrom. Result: 56.08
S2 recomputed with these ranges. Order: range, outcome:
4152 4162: 54.8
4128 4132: 50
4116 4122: 53.9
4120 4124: 53.5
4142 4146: 53.5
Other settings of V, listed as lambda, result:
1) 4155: 53.93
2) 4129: 50.9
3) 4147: 56.59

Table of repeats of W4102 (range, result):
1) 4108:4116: 55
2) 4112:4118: 56.8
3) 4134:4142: 54.6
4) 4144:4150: 56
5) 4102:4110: 47.9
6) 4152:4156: 54.3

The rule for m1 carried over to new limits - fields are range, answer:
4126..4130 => 53.13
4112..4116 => 57.83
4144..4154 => 57.49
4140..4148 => 56.59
